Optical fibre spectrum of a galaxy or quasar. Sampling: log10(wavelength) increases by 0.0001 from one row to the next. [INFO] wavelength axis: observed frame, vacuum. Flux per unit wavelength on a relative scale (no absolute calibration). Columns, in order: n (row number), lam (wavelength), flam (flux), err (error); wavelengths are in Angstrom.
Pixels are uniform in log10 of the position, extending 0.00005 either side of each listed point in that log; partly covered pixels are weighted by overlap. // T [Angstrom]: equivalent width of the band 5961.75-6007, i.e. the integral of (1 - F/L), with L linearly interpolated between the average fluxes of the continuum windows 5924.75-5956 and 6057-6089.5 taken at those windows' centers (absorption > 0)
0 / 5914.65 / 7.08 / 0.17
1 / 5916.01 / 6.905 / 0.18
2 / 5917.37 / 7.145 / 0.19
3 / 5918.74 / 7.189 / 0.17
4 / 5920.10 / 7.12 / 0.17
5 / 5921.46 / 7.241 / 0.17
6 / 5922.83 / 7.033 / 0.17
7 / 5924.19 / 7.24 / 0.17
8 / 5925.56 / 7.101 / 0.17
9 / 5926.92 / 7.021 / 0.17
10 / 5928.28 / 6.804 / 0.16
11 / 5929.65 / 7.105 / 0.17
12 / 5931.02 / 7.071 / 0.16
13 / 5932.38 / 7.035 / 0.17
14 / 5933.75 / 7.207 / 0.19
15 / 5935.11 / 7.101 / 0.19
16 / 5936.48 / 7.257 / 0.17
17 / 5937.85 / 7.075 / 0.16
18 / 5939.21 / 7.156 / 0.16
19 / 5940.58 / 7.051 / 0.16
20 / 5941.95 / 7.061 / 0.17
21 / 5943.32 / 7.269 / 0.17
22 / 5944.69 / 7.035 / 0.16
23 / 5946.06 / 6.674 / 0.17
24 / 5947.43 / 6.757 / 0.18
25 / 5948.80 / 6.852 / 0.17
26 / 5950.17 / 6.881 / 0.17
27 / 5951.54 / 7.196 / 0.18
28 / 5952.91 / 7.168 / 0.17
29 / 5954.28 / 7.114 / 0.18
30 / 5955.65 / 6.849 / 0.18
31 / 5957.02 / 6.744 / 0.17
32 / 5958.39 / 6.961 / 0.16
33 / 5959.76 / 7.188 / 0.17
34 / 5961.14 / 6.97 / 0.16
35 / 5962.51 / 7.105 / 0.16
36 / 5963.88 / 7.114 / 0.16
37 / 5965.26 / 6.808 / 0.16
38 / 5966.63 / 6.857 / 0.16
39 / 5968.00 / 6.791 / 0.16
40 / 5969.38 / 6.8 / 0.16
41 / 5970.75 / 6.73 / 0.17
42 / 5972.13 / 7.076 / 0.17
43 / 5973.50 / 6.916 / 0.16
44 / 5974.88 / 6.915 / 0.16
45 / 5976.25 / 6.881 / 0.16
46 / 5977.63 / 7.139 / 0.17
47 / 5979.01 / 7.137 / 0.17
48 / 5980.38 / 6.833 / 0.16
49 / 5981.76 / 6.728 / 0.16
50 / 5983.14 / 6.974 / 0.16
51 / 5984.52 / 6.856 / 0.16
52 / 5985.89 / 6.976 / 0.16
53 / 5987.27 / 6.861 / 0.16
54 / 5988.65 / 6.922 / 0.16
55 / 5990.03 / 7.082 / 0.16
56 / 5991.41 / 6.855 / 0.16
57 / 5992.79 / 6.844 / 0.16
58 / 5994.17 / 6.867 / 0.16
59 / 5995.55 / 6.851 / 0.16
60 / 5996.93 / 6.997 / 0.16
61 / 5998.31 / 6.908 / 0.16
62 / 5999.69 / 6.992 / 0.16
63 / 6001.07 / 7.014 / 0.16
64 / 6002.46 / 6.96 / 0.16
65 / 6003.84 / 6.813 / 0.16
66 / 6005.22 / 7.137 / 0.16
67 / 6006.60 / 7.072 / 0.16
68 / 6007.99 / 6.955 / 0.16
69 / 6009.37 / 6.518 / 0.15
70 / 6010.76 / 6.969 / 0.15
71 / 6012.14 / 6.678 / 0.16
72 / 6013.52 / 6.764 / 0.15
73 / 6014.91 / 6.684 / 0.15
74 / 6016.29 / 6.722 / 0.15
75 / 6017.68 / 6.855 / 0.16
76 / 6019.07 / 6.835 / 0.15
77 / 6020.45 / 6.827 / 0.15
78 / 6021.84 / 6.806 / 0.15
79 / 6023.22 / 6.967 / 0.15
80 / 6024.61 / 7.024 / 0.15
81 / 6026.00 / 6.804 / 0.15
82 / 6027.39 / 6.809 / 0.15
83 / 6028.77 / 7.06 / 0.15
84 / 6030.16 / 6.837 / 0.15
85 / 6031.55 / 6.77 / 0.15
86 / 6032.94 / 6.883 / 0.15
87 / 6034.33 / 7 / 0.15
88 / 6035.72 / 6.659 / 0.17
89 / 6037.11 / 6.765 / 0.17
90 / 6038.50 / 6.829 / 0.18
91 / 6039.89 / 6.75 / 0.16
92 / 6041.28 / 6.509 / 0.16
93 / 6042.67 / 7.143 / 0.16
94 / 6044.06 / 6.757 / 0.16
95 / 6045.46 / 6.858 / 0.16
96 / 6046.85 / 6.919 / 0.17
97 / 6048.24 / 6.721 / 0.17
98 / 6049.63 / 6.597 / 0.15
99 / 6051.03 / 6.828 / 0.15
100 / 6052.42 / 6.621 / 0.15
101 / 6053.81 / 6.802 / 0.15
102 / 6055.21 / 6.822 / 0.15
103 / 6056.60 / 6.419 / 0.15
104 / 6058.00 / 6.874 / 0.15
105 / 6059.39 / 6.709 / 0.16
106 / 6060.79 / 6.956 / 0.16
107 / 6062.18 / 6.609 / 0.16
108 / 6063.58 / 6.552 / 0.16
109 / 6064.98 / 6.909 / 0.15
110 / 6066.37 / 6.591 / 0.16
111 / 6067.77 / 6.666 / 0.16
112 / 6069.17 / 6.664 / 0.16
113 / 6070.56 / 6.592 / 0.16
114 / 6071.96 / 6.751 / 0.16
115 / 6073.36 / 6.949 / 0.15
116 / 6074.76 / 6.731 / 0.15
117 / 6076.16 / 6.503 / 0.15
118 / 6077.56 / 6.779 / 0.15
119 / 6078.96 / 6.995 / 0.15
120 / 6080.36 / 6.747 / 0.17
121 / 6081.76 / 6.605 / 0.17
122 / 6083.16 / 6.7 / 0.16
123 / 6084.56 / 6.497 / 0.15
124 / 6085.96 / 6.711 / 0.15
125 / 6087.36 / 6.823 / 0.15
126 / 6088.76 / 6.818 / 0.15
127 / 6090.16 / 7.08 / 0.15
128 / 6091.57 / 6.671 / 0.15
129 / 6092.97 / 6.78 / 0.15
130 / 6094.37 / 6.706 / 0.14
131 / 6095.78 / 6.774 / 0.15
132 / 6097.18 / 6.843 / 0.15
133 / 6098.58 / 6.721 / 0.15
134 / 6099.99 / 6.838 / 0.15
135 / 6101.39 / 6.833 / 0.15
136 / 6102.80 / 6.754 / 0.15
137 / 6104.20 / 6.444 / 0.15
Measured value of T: 0.0 Angstrom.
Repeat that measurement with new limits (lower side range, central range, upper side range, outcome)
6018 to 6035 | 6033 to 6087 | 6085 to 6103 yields 0.77 Angstrom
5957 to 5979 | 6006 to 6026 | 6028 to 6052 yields 0.08 Angstrom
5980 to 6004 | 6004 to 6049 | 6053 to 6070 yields -0.18 Angstrom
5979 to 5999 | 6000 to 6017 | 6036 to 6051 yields 0.01 Angstrom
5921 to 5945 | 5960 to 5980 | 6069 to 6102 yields 0.20 Angstrom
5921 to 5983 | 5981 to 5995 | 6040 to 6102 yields 0.06 Angstrom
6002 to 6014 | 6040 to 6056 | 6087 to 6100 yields 0.15 Angstrom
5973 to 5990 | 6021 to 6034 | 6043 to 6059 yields -0.14 Angstrom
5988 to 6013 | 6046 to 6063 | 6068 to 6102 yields 0.18 Angstrom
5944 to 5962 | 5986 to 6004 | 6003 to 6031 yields -0.09 Angstrom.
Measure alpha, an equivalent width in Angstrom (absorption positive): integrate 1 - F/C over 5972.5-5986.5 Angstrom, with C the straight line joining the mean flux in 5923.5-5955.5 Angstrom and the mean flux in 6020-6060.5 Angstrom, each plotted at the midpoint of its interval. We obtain 0.0 Angstrom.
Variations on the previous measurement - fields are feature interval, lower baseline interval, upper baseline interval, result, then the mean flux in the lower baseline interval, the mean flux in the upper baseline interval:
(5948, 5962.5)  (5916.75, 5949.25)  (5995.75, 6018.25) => 0.03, 7.07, 6.88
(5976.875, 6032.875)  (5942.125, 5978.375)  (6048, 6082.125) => -0.31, 6.95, 6.72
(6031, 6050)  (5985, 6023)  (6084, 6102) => 0.11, 6.88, 6.78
